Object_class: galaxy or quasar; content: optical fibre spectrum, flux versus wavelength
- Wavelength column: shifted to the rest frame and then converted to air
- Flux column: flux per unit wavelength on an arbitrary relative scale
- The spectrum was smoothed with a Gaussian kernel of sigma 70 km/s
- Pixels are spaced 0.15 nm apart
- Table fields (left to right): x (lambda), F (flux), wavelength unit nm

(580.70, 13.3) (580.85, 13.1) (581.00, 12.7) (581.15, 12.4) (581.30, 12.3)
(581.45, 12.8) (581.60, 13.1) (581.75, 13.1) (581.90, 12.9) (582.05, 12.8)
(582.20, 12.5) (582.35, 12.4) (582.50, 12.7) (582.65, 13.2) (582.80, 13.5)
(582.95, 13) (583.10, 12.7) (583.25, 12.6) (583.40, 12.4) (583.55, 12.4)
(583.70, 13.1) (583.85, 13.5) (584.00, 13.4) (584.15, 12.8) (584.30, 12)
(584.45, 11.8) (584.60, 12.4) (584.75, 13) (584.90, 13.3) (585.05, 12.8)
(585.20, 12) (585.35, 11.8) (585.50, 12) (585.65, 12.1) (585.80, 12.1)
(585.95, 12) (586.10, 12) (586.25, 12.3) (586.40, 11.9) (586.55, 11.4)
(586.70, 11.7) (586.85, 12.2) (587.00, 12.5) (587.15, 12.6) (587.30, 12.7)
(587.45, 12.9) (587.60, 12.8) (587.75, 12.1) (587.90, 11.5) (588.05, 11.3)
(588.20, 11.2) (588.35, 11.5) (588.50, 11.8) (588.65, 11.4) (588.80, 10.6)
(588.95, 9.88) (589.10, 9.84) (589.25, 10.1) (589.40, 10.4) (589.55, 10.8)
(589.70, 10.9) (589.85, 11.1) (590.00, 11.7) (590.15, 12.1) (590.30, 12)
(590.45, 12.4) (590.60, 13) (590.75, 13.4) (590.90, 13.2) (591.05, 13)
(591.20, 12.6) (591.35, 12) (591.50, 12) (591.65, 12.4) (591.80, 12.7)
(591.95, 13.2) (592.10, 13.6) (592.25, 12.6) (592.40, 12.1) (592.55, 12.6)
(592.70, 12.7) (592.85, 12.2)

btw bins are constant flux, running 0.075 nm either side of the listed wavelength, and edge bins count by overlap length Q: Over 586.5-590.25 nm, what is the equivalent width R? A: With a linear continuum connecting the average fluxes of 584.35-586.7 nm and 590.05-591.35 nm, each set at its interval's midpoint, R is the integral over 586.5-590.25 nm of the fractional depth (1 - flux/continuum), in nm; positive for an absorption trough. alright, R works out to 0.29 nm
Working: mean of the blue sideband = 12.2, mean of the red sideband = 12.7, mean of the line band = 11.5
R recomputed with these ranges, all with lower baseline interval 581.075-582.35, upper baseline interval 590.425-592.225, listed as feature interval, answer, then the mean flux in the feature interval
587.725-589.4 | 0.24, 11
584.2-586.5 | 0.09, 12.2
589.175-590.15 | 0.14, 10.9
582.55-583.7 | -0.01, 12.8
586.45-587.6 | 0.04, 12.3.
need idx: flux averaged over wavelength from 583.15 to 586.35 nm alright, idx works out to 12.5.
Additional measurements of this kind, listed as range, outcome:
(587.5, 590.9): 11.5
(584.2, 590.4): 11.8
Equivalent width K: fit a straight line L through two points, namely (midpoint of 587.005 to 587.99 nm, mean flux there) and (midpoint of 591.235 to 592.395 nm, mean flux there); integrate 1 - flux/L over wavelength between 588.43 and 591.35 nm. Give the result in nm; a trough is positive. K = 0.22 nm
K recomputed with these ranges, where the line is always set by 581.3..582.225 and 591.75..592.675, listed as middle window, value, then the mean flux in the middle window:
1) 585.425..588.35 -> 0.17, 12.1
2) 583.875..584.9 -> 0.01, 12.7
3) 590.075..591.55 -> 0.03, 12.6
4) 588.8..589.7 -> 0.18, 10.3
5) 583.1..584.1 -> 0.00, 12.9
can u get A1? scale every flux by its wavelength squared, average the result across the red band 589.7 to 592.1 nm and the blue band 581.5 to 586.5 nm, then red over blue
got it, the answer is 1.0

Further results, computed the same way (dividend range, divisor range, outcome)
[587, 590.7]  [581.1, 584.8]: 0.92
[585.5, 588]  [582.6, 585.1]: 0.96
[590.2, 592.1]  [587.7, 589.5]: 1.17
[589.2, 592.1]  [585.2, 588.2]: 1.02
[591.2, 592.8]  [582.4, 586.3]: 1.03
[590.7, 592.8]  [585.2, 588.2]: 1.07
